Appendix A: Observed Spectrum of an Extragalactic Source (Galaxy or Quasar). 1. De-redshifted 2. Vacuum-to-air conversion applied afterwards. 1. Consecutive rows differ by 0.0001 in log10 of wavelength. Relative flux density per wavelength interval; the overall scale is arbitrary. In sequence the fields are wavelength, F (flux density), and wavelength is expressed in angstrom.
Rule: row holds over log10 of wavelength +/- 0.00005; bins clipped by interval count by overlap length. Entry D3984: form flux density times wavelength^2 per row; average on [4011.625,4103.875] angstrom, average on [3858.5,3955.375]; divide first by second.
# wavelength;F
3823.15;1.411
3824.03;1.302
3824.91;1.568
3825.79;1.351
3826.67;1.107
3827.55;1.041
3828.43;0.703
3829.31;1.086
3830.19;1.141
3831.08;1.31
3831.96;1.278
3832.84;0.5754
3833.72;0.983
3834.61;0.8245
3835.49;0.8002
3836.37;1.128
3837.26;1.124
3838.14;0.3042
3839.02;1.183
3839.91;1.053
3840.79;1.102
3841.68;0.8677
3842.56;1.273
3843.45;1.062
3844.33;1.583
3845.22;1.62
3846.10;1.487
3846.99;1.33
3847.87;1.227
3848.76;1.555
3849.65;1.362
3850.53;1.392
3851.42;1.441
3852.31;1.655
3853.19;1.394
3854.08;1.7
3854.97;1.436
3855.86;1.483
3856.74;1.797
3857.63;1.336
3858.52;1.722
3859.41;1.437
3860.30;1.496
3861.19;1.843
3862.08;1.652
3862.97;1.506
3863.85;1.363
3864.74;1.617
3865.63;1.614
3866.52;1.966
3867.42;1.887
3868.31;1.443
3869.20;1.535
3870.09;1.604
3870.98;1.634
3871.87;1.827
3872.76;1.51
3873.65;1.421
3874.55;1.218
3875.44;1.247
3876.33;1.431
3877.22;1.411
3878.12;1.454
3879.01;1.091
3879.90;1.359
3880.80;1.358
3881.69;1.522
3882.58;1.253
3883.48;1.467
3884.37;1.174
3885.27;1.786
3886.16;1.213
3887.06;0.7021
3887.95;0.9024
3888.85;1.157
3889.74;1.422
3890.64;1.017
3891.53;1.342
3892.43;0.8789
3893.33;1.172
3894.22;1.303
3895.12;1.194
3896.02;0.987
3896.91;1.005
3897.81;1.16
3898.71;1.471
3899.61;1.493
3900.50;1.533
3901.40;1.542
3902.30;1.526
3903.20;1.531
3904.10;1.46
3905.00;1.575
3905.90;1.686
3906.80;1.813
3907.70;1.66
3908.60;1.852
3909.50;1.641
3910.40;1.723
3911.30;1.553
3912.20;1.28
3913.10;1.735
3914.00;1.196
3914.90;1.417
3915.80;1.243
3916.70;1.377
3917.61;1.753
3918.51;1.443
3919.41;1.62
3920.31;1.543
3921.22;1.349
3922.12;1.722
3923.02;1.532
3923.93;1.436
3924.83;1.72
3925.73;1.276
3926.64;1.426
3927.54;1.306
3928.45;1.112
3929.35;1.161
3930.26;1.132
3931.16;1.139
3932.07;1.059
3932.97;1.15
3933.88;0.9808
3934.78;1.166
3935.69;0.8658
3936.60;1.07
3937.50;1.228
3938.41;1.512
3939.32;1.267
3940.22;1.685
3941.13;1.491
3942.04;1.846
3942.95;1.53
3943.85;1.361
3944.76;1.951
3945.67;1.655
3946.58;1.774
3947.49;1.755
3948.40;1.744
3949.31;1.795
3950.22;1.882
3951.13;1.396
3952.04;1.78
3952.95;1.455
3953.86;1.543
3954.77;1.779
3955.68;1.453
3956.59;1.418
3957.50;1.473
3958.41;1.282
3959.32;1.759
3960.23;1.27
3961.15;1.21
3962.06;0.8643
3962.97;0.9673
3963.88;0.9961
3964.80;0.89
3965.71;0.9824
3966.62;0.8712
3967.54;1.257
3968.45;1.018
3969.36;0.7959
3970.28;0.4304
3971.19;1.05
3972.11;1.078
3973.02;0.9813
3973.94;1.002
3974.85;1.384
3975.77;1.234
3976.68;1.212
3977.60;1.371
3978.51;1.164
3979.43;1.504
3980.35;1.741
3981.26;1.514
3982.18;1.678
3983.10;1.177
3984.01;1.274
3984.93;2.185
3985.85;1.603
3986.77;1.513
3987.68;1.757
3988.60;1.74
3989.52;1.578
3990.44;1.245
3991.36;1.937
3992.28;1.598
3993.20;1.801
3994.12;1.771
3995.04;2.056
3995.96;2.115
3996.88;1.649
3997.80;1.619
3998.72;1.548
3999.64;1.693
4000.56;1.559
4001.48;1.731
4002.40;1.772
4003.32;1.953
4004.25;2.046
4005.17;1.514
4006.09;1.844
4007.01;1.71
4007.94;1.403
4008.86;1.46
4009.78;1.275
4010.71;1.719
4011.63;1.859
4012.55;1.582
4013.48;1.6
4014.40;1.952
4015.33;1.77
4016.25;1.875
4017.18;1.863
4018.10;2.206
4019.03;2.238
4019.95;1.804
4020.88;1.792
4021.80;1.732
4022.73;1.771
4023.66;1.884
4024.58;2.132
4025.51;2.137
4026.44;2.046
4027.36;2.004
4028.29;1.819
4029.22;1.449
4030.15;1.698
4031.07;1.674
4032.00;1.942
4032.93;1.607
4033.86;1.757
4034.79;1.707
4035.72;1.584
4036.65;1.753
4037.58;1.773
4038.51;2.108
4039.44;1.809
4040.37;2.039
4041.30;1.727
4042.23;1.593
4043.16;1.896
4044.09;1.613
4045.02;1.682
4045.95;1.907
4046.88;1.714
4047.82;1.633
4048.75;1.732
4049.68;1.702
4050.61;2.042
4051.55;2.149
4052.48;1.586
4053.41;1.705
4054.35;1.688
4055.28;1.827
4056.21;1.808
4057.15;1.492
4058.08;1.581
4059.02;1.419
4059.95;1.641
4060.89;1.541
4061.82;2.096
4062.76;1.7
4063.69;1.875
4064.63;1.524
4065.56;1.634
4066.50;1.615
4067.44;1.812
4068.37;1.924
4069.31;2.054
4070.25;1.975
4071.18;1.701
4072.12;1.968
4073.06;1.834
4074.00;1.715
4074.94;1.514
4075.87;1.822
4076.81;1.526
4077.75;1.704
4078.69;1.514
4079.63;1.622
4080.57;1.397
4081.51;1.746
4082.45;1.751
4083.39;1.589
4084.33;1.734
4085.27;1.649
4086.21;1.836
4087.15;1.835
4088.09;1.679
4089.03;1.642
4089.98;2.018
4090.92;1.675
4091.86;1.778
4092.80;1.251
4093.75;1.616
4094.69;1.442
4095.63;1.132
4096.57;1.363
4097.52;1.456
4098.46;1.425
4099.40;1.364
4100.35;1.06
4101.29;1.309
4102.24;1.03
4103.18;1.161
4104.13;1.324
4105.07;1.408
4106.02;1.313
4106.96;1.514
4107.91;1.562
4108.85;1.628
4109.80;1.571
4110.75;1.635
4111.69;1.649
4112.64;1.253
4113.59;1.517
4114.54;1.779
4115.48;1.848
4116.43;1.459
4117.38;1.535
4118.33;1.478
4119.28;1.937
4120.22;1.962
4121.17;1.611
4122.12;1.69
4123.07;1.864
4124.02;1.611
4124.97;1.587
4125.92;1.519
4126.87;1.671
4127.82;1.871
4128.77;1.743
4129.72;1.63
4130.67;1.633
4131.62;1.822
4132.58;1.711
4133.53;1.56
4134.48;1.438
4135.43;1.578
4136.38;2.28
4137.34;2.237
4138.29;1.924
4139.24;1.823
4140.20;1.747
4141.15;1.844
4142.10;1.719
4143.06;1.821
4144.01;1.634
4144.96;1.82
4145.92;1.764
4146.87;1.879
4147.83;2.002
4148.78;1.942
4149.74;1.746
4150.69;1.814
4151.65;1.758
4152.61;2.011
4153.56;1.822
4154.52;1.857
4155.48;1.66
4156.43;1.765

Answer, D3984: 1.28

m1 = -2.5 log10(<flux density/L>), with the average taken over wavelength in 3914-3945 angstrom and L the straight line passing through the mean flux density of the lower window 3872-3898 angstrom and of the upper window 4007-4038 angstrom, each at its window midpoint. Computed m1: 0.04 mag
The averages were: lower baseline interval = 1.25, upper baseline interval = 1.78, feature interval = 1.37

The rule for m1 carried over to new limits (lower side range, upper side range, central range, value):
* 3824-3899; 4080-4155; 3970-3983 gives 0.17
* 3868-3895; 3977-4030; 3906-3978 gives 0.11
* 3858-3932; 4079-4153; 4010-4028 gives -0.21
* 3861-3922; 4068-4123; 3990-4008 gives -0.14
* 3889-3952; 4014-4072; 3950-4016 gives 0.10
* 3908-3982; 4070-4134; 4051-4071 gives -0.14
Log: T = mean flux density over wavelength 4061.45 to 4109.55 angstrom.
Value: 1.6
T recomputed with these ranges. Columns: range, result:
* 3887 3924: 1.41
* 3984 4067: 1.76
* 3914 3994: 1.39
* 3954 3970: 1.19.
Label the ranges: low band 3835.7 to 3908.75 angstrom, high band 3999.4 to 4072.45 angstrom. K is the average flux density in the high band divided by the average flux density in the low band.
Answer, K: 1.3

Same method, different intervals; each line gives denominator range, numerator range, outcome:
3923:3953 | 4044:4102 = 1.16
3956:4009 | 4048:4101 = 1.16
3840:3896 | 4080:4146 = 1.16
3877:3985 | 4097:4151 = 1.21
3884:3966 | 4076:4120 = 1.11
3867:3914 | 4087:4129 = 1.10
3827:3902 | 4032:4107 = 1.25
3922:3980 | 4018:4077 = 1.35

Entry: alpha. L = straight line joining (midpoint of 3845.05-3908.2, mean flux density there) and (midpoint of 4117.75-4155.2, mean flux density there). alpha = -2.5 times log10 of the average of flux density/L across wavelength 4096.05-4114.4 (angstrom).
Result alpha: 0.23 mag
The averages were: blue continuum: 1.43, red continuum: 1.78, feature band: 1.4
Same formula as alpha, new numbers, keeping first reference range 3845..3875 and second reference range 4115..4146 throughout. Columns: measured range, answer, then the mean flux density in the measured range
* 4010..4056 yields -0.089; 1.81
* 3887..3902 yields 0.283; 1.21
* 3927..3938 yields 0.386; 1.12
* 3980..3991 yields 0.033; 1.59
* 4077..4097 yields 0.059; 1.62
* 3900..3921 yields 0.021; 1.55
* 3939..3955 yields -0.029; 1.65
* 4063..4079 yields -0.034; 1.75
